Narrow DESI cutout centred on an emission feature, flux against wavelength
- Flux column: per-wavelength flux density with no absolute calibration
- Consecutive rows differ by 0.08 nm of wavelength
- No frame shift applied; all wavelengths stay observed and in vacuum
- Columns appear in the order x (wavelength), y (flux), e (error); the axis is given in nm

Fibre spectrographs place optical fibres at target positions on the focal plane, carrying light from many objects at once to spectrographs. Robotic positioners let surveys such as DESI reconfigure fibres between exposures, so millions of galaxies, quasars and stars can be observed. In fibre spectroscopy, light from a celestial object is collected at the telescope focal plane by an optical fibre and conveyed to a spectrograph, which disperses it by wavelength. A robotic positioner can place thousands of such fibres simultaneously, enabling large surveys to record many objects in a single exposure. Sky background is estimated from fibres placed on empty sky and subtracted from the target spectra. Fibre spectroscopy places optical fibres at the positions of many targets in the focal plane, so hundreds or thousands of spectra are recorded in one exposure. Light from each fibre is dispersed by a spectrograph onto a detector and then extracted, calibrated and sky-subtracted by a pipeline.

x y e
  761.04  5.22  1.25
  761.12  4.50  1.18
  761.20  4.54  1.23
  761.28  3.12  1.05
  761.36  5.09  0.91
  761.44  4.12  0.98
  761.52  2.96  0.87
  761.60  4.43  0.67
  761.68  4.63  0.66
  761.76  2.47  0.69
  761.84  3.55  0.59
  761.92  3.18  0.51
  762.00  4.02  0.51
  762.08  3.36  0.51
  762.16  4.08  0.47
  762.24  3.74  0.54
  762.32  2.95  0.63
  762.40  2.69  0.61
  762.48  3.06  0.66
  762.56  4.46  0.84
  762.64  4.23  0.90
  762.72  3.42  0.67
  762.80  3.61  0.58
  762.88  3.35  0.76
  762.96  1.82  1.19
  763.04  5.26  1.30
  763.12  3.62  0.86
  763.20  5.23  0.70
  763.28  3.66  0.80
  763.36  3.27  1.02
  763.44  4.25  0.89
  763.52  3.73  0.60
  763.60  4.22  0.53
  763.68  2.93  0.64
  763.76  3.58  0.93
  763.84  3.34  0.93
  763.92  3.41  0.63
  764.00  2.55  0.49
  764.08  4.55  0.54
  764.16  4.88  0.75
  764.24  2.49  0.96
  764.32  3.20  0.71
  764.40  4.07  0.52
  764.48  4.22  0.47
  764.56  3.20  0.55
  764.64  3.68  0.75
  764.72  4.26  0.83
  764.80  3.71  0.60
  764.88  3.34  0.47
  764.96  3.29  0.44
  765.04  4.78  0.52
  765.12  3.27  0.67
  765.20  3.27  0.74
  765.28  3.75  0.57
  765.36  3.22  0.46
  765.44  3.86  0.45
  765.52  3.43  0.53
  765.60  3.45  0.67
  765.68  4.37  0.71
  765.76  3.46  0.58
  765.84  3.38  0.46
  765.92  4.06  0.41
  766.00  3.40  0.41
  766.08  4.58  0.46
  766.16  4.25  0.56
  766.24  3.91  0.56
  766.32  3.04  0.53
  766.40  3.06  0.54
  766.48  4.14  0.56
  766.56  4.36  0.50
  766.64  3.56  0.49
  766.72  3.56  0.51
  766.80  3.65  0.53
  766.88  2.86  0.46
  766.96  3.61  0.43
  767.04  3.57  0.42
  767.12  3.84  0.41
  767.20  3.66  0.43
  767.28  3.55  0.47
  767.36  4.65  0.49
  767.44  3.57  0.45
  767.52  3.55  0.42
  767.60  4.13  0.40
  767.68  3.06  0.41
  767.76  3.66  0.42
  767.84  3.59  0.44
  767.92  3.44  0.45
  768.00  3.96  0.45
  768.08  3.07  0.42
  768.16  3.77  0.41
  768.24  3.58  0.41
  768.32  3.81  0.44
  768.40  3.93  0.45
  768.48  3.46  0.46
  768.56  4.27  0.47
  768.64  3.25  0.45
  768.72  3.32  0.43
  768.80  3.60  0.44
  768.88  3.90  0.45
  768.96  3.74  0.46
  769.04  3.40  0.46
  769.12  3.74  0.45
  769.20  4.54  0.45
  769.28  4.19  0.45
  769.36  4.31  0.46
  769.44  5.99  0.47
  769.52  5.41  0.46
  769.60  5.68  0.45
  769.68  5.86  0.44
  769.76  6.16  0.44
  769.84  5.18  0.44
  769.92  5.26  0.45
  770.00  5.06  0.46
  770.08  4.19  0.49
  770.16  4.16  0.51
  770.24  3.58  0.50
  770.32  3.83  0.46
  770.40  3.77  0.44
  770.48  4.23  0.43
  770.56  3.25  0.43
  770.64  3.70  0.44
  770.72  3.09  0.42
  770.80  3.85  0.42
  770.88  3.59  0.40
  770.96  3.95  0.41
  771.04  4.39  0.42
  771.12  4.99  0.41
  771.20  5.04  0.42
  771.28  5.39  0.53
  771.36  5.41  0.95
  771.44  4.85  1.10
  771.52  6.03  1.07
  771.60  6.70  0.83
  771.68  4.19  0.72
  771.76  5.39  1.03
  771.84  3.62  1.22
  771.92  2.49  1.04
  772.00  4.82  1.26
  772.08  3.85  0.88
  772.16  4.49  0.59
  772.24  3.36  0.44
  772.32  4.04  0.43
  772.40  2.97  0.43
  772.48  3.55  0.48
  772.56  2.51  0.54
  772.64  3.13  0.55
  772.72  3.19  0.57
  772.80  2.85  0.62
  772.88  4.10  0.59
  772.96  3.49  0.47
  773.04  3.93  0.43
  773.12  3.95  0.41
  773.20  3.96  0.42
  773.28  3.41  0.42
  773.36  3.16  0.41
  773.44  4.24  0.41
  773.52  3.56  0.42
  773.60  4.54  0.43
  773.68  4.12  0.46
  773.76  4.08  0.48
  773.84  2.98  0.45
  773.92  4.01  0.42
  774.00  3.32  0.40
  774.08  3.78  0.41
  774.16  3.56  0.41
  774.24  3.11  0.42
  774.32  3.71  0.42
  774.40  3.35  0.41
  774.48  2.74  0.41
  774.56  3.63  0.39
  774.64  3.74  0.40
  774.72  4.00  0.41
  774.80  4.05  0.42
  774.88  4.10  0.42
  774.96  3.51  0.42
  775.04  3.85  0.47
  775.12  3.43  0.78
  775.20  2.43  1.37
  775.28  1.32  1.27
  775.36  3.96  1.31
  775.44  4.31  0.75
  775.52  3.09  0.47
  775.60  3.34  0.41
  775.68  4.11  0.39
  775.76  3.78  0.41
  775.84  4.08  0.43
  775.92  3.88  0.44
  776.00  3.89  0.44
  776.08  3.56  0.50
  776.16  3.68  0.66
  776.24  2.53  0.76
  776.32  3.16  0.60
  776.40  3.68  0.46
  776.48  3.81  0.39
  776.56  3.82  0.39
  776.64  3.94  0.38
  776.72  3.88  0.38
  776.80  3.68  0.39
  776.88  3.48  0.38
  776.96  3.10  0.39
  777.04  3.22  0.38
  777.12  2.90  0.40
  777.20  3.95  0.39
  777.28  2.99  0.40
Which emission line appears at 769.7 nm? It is [S II] 6716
